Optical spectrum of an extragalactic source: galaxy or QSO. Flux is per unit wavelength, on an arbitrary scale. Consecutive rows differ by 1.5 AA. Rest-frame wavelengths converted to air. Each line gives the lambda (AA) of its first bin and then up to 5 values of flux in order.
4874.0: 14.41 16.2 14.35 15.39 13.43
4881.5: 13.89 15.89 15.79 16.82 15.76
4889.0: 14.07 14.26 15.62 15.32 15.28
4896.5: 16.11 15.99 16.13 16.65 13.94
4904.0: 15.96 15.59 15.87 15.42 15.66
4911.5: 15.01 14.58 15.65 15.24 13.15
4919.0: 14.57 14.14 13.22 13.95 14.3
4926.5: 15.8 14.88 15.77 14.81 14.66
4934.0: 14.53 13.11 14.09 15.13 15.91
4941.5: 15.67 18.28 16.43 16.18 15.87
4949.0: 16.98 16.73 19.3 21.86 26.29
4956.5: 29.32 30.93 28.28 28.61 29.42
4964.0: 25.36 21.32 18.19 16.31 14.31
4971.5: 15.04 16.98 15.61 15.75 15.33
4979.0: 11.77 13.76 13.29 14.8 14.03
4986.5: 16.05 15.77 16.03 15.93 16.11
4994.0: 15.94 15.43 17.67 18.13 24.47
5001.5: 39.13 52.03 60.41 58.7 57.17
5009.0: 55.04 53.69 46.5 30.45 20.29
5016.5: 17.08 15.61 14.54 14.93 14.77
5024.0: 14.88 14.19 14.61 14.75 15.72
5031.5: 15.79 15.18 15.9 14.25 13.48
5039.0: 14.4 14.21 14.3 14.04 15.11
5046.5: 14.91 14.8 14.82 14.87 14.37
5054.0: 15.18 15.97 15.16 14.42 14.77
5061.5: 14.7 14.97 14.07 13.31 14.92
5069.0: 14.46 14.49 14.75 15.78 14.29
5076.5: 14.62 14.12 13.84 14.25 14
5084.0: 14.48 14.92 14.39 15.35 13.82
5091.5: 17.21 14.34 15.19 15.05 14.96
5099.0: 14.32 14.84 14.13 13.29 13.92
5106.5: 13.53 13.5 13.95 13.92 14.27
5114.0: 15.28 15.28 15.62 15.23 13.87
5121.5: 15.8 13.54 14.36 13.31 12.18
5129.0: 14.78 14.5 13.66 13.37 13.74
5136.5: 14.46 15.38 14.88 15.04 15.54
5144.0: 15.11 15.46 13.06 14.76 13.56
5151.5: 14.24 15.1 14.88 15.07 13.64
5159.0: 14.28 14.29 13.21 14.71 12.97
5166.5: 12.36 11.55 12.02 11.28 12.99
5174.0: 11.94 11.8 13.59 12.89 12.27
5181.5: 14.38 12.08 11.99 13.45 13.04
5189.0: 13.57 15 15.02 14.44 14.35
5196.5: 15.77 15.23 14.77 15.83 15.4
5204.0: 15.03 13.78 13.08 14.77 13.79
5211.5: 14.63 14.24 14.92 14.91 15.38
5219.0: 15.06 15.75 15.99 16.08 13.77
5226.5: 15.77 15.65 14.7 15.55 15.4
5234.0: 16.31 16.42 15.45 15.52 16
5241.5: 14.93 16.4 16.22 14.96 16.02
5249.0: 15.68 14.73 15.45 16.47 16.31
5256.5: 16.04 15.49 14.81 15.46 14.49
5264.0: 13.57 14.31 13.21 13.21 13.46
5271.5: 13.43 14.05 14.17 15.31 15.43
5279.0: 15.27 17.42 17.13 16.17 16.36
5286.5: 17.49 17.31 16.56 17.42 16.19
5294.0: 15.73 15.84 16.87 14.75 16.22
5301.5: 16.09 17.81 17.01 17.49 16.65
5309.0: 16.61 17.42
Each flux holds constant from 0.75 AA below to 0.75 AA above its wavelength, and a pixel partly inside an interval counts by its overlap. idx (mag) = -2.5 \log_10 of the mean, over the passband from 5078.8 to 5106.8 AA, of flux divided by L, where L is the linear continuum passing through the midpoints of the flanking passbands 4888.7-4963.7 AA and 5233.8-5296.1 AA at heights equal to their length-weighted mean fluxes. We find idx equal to 0.13 mag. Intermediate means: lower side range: 17.2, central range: 14.5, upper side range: 15.5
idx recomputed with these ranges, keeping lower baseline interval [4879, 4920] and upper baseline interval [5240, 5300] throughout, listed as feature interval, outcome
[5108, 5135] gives 0.08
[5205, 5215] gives 0.10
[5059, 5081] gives 0.06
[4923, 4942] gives 0.03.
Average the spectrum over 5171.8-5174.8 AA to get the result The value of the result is 12.4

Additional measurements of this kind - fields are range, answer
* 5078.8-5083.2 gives 14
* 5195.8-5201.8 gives 15.4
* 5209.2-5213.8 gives 14.2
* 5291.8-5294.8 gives 16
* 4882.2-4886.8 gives 16.1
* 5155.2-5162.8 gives 14.1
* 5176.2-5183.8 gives 13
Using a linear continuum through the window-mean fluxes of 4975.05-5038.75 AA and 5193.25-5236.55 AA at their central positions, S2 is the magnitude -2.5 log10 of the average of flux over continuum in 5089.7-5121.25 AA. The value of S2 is 0.30 mag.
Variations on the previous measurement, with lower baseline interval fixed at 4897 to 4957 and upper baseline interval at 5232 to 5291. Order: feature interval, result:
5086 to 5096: 0.053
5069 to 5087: 0.095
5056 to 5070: 0.093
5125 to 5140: 0.124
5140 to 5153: 0.076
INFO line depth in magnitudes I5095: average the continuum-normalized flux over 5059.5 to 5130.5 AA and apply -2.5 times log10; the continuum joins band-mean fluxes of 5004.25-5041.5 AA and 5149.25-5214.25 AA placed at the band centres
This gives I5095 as 0.34 mag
